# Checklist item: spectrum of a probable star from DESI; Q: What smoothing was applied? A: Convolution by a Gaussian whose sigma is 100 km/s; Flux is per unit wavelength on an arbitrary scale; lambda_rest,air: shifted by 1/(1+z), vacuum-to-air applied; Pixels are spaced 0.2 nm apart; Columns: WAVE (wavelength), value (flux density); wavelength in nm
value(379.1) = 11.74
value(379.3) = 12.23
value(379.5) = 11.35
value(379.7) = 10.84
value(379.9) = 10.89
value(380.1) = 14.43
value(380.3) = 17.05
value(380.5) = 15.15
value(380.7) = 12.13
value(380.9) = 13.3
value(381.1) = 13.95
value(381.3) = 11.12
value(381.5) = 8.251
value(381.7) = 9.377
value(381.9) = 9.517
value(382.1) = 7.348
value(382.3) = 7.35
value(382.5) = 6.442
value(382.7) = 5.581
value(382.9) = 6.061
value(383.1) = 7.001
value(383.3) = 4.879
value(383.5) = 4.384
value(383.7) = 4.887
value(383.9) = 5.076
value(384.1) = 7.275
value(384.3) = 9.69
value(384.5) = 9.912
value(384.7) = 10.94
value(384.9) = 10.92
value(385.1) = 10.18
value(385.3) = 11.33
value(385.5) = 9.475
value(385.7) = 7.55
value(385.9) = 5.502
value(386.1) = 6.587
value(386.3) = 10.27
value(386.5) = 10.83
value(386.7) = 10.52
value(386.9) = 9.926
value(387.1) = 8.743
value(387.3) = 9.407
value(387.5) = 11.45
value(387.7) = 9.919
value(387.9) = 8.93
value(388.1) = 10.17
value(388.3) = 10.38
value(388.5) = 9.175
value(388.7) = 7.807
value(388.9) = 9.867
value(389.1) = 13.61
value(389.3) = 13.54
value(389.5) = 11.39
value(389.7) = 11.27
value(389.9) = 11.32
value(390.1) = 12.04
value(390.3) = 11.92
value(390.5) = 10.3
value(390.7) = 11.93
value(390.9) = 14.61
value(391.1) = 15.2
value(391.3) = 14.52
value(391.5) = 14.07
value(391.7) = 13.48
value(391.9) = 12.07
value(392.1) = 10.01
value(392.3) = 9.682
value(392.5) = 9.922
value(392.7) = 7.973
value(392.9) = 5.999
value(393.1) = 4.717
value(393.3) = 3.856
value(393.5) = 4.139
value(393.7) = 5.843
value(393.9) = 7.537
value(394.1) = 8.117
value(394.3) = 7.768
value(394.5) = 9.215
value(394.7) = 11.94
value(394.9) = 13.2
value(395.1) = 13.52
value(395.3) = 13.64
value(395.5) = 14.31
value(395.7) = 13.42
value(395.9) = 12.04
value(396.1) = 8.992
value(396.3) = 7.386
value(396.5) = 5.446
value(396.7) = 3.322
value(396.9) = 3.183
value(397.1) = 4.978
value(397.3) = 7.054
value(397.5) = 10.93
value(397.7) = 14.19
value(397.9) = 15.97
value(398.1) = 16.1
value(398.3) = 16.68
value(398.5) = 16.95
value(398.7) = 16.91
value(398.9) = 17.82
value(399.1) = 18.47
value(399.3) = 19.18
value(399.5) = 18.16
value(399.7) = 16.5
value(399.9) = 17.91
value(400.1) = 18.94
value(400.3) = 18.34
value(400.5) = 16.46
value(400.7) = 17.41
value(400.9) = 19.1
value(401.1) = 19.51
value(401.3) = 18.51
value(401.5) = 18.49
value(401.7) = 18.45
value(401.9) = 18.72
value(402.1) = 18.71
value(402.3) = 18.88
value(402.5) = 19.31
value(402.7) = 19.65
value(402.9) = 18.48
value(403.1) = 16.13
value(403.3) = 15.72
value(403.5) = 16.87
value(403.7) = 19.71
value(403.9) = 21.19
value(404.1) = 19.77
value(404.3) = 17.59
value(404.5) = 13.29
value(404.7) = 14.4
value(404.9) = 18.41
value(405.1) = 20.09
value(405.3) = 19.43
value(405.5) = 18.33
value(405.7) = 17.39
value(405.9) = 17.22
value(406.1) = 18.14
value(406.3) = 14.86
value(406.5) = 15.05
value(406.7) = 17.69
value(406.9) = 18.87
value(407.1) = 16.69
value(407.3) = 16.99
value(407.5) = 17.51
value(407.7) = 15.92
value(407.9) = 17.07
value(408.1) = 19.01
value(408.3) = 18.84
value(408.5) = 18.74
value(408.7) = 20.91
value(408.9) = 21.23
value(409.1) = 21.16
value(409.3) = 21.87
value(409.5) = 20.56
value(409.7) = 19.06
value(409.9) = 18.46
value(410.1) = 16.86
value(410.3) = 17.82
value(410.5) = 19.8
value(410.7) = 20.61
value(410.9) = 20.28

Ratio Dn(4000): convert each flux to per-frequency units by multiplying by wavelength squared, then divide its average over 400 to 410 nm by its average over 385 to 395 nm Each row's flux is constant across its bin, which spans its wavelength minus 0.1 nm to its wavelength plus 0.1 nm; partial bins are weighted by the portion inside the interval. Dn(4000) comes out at 2.0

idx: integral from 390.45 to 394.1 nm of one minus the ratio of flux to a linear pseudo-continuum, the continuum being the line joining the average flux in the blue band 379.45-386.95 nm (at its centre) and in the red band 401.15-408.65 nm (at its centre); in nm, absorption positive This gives 0.88 nm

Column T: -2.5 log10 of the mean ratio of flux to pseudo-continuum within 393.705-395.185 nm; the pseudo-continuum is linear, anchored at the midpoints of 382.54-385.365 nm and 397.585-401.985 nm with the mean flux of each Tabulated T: 0.40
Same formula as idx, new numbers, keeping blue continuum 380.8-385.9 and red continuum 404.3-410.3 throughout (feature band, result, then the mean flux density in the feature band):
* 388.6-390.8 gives -0.08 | 11.4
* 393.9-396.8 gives 0.69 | 10.1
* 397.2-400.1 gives -0.28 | 16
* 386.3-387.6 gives -0.04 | 10.2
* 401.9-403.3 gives -0.19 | 18.3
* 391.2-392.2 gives -0.09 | 12.8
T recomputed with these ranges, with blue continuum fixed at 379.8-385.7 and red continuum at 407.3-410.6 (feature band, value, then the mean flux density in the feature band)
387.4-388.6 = 0.135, 10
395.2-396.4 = 0.213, 11.6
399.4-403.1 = -0.137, 18.4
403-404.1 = -0.066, 18.1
